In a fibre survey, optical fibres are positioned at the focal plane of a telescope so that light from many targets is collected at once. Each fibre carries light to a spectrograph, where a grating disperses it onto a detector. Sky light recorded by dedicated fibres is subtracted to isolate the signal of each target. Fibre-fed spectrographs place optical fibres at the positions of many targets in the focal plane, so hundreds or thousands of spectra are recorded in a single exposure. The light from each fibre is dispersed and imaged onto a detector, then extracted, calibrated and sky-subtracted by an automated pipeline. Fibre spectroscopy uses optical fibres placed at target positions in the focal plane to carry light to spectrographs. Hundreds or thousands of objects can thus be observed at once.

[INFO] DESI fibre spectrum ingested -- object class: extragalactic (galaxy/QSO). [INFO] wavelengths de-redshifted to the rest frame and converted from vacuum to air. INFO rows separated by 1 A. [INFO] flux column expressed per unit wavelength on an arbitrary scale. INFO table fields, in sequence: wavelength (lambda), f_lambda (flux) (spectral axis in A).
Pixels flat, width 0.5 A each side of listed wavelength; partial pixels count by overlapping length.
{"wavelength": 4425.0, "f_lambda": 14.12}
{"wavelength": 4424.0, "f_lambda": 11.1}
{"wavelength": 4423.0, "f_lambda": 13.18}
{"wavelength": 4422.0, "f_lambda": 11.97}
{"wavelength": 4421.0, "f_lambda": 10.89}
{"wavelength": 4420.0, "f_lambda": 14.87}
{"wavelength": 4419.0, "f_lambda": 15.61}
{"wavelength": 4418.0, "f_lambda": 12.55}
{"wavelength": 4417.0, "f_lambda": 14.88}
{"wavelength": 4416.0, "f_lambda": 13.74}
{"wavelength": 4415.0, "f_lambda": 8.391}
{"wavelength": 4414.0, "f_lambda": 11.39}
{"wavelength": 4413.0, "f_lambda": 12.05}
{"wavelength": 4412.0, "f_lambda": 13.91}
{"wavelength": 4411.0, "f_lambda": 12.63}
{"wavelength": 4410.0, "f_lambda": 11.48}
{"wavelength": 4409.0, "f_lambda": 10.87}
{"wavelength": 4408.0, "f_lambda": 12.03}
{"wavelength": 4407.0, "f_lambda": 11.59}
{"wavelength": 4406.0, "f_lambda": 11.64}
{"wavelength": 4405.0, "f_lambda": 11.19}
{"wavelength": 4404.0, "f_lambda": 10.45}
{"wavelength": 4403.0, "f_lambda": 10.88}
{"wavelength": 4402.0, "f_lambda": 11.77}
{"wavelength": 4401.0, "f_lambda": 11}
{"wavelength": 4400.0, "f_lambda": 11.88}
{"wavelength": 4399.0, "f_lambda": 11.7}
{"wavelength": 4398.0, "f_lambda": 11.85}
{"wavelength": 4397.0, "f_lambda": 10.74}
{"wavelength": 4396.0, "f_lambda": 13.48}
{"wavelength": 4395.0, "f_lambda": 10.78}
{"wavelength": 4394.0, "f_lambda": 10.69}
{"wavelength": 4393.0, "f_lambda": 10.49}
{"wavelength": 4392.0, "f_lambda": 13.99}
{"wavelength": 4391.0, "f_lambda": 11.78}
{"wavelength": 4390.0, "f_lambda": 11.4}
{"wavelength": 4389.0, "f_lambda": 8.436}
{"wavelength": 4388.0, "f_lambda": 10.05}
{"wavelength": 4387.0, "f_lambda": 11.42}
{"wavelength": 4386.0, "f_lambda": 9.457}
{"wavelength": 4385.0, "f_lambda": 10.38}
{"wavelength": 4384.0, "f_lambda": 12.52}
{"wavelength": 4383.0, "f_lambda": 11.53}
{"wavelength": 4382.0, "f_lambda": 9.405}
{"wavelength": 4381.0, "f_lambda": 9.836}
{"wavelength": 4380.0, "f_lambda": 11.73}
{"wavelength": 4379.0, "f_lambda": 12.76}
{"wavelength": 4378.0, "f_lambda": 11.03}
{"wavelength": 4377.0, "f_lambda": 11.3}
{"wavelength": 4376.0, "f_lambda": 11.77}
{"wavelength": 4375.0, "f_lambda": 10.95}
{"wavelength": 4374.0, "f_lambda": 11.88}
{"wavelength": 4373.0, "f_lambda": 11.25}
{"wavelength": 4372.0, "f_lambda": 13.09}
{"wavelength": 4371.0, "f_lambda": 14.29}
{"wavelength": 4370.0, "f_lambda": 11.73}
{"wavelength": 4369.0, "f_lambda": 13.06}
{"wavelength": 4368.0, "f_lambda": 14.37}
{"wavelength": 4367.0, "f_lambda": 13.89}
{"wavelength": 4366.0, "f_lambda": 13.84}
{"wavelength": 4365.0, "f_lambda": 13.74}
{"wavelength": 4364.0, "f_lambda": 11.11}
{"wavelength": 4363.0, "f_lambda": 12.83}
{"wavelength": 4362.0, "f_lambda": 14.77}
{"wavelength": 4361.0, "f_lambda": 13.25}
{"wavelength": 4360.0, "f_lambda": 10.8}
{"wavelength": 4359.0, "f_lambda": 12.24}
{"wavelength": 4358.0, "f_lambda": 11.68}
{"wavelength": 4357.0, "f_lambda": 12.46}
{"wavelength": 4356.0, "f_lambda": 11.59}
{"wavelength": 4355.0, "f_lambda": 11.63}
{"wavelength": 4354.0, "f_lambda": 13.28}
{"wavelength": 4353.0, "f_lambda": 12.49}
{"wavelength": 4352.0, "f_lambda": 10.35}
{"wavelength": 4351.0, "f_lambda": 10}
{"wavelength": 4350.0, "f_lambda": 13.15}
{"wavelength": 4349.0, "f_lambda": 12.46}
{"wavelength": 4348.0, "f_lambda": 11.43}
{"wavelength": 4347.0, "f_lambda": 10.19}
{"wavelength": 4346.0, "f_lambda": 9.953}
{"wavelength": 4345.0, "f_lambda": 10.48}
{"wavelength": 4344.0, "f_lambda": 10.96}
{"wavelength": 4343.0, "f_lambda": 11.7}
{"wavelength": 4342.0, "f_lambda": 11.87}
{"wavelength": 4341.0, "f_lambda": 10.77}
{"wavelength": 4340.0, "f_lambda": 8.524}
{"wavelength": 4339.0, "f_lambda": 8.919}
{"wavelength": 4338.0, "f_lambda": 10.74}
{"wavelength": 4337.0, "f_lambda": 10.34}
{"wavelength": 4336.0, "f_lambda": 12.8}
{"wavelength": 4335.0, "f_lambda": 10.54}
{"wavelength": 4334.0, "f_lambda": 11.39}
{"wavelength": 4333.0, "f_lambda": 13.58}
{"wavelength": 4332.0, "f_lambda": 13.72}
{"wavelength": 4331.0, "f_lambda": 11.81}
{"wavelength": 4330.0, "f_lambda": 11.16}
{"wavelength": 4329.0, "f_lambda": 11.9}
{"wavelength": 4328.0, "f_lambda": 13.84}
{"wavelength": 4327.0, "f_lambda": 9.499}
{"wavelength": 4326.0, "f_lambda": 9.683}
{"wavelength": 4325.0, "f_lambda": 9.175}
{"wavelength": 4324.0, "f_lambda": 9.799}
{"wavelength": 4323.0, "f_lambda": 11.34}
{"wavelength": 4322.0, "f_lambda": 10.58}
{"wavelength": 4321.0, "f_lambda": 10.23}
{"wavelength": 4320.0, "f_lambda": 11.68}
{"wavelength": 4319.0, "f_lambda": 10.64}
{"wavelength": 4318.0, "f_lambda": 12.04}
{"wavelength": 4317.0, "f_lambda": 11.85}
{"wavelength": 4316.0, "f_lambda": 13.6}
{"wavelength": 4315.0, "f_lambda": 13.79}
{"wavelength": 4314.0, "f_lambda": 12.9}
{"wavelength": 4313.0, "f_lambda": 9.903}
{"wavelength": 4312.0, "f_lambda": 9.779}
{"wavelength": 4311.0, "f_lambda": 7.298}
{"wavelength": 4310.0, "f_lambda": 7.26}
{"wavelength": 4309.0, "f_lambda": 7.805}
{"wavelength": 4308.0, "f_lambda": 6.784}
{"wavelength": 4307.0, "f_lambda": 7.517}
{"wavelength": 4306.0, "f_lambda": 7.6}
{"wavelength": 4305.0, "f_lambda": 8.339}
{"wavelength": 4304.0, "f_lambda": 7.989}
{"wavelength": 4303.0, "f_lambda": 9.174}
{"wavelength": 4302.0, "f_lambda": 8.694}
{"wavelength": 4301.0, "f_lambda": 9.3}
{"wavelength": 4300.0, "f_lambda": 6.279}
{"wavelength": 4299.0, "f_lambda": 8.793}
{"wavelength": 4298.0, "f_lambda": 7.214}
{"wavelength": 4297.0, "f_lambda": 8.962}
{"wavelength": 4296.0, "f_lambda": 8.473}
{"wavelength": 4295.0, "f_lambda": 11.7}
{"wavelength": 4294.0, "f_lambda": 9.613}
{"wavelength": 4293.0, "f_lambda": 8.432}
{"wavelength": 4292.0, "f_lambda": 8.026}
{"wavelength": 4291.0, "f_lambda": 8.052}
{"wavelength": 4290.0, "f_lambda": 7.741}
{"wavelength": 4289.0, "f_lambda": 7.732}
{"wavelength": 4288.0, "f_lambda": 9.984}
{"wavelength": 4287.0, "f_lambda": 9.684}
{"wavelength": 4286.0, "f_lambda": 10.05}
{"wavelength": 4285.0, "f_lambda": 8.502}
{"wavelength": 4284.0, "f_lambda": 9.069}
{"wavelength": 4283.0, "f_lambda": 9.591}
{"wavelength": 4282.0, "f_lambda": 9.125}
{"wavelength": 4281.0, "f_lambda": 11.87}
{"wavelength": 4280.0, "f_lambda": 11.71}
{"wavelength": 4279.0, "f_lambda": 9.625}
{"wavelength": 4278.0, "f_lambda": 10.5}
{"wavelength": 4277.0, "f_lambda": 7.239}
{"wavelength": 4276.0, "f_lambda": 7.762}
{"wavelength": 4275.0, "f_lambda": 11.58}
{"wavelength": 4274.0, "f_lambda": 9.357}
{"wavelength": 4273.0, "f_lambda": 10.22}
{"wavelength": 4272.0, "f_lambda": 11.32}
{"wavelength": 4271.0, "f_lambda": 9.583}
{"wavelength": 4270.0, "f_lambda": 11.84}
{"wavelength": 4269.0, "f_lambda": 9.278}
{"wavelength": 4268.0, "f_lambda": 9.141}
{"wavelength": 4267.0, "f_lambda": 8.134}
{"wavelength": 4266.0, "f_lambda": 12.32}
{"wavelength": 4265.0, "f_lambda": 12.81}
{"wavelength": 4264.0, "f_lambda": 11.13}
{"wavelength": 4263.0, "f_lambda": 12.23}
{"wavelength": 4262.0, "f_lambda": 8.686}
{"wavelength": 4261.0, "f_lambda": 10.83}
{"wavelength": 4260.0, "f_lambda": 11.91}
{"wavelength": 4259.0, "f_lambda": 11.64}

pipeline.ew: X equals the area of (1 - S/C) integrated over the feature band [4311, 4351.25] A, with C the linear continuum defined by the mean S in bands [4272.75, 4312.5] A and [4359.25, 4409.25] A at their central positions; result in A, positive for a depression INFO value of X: -4.5 A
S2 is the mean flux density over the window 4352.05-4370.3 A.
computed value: 12.7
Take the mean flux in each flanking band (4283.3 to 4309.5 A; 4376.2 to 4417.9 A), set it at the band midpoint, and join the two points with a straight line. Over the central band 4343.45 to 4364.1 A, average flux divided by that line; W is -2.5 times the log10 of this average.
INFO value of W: -0.16 mag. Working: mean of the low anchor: 8.53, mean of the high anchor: 11.4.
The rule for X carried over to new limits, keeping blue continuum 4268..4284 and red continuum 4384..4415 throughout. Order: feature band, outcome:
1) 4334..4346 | 0.0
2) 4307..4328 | 0.3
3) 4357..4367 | -1.7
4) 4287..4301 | 2.2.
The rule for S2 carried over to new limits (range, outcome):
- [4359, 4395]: 11.8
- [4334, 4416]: 11.6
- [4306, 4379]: 11.4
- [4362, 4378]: 12.6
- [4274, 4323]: 9.44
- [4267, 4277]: 9.78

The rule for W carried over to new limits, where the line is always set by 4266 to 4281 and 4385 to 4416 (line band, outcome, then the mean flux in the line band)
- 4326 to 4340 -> -0.08 mag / 11.4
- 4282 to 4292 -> 0.14 mag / 8.9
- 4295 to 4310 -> 0.25 mag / 8.16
